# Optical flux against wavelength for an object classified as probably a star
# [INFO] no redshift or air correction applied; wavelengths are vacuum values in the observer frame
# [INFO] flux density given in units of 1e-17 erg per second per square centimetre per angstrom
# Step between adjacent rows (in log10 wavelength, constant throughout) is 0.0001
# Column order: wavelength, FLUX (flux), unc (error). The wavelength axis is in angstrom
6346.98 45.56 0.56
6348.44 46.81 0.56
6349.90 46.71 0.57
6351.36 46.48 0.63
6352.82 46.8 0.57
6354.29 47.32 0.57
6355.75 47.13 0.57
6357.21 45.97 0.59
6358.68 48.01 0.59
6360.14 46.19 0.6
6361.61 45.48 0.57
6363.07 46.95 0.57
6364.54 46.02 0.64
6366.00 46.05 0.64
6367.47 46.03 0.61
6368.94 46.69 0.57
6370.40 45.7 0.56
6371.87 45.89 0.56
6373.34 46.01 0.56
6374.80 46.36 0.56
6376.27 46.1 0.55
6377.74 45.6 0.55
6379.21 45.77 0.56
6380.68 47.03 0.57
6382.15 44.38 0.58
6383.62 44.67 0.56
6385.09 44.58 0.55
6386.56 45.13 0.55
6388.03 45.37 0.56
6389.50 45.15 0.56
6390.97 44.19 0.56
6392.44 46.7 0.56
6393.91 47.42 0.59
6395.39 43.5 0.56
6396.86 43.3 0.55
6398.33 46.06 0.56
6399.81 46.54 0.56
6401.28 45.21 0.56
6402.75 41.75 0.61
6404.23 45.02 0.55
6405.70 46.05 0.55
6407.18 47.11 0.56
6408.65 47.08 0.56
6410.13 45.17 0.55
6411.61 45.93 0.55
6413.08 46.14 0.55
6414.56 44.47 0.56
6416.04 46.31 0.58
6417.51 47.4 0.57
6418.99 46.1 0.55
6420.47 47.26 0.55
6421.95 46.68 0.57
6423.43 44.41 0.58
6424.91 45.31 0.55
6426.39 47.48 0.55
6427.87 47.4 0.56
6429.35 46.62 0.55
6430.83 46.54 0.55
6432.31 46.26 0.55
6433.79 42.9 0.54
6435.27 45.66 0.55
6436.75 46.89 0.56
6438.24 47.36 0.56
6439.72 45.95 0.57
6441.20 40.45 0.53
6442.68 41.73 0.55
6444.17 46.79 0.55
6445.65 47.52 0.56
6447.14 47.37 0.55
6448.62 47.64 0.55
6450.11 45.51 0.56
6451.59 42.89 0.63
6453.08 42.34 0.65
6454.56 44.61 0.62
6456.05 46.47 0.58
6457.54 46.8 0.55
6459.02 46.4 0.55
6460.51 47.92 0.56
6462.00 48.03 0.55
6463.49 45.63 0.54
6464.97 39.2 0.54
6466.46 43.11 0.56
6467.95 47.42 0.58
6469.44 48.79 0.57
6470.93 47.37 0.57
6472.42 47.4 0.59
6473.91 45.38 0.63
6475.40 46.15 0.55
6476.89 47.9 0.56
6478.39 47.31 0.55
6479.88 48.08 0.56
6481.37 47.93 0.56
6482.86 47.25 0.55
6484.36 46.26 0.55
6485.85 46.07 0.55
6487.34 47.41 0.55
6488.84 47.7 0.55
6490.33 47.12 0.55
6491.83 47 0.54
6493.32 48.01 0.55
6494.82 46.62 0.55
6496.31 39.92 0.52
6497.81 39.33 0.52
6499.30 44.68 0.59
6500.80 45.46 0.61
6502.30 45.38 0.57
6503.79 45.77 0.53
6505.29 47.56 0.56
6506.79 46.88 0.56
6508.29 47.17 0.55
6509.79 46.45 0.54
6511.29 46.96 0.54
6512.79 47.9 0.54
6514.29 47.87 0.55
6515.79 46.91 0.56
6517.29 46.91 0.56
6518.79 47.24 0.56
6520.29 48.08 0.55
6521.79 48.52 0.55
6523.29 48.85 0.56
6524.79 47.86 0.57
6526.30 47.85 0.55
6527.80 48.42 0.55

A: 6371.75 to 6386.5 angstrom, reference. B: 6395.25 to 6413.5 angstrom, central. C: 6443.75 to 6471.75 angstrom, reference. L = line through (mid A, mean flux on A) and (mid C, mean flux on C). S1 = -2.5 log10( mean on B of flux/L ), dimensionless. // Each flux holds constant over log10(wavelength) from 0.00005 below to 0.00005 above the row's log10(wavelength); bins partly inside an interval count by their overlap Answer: 0.01 mag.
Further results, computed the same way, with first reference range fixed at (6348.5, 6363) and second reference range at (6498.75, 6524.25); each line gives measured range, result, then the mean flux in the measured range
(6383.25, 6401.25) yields 0.036 mag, 45.2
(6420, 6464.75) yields 0.026 mag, 45.7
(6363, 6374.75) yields 0.014 mag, 46.1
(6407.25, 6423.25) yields 0.014 mag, 46.2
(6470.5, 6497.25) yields 0.007 mag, 46.6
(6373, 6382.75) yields 0.020 mag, 45.9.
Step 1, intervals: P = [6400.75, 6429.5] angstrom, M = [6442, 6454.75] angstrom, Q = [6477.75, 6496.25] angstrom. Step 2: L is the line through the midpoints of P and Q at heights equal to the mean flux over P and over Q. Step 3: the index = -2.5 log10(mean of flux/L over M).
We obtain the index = 0.03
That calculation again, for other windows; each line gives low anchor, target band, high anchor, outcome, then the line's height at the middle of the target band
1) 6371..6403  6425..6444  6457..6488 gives 0.01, 46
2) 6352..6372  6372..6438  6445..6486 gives 0.02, 46.4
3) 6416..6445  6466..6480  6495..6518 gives -0.03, 45.7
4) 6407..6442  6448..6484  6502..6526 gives 0.01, 46.6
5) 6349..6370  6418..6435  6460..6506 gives 0.01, 46.3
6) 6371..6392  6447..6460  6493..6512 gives 0.00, 45.4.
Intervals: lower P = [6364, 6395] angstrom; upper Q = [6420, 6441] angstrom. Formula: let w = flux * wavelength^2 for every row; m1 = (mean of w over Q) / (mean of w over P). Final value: 1.0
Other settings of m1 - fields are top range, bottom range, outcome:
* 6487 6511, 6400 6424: 1.03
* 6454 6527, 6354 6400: 1.05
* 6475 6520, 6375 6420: 1.05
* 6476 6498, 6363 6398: 1.05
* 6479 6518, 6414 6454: 1.03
